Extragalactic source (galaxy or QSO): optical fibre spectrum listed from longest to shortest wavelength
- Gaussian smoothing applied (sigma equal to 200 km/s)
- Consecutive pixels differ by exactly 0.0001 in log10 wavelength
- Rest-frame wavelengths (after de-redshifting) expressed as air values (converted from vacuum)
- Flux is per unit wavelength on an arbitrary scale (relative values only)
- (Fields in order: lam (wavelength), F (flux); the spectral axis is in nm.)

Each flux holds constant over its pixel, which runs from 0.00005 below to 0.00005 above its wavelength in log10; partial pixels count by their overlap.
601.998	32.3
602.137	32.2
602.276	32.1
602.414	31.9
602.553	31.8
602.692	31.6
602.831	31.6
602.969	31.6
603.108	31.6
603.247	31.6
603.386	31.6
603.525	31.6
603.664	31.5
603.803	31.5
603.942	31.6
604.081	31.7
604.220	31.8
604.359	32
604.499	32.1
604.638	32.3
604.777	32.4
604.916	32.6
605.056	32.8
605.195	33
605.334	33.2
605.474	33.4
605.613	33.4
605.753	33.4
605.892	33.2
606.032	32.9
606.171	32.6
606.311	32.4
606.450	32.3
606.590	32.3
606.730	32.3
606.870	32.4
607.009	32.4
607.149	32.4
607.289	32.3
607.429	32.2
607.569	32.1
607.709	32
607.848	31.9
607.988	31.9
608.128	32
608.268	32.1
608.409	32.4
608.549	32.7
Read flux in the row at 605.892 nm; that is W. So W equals 33.2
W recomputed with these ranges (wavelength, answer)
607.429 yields 32.2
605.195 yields 33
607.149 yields 32.4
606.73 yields 32.3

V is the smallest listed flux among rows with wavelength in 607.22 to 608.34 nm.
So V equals 31.9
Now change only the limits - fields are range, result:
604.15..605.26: 31.8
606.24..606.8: 32.3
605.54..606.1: 32.9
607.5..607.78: 32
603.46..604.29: 31.5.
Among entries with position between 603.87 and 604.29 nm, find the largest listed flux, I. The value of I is 31.8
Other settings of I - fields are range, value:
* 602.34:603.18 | 31.9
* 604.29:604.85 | 32.4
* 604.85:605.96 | 33.4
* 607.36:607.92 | 32.2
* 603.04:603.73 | 31.6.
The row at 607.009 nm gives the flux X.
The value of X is 32.4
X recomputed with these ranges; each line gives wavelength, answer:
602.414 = 31.9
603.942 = 31.6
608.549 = 32.7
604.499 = 32.1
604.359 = 32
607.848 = 31.9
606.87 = 32.4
